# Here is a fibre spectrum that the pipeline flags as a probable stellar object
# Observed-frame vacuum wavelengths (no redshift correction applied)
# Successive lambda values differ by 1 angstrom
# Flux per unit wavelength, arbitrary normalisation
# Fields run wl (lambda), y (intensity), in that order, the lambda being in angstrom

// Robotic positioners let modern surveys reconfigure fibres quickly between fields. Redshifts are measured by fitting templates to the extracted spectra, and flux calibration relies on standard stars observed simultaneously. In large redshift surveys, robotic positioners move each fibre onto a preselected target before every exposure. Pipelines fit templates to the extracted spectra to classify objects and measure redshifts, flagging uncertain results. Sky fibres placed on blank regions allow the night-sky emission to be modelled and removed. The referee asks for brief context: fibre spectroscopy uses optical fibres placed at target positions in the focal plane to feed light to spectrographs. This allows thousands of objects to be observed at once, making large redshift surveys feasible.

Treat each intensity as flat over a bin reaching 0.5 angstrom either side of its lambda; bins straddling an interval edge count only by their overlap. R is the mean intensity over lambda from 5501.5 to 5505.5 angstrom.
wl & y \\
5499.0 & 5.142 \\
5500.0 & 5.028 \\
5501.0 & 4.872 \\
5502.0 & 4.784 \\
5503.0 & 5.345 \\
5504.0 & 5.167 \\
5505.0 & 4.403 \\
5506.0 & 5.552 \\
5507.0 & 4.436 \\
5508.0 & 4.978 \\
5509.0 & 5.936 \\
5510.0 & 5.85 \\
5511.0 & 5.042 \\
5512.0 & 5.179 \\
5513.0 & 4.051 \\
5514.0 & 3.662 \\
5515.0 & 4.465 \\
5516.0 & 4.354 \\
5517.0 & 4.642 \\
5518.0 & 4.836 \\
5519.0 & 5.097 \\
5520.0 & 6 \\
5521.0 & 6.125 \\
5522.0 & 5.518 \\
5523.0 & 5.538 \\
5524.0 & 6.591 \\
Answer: 4.92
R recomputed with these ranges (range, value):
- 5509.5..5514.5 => 4.76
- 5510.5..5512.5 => 5.11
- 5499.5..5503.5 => 5.01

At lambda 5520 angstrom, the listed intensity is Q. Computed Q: 6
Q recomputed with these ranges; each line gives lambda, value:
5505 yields 4.403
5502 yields 4.784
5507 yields 4.436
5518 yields 4.836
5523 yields 5.538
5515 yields 4.465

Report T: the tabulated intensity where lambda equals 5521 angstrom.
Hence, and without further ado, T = 6.125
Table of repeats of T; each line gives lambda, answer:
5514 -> 3.662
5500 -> 5.028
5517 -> 4.642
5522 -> 5.518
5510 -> 5.85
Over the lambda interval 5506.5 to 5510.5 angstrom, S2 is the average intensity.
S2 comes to 5.3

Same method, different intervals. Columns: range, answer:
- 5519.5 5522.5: 5.88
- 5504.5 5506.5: 4.98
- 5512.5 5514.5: 3.86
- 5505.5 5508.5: 4.99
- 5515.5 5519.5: 4.73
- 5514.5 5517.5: 4.49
